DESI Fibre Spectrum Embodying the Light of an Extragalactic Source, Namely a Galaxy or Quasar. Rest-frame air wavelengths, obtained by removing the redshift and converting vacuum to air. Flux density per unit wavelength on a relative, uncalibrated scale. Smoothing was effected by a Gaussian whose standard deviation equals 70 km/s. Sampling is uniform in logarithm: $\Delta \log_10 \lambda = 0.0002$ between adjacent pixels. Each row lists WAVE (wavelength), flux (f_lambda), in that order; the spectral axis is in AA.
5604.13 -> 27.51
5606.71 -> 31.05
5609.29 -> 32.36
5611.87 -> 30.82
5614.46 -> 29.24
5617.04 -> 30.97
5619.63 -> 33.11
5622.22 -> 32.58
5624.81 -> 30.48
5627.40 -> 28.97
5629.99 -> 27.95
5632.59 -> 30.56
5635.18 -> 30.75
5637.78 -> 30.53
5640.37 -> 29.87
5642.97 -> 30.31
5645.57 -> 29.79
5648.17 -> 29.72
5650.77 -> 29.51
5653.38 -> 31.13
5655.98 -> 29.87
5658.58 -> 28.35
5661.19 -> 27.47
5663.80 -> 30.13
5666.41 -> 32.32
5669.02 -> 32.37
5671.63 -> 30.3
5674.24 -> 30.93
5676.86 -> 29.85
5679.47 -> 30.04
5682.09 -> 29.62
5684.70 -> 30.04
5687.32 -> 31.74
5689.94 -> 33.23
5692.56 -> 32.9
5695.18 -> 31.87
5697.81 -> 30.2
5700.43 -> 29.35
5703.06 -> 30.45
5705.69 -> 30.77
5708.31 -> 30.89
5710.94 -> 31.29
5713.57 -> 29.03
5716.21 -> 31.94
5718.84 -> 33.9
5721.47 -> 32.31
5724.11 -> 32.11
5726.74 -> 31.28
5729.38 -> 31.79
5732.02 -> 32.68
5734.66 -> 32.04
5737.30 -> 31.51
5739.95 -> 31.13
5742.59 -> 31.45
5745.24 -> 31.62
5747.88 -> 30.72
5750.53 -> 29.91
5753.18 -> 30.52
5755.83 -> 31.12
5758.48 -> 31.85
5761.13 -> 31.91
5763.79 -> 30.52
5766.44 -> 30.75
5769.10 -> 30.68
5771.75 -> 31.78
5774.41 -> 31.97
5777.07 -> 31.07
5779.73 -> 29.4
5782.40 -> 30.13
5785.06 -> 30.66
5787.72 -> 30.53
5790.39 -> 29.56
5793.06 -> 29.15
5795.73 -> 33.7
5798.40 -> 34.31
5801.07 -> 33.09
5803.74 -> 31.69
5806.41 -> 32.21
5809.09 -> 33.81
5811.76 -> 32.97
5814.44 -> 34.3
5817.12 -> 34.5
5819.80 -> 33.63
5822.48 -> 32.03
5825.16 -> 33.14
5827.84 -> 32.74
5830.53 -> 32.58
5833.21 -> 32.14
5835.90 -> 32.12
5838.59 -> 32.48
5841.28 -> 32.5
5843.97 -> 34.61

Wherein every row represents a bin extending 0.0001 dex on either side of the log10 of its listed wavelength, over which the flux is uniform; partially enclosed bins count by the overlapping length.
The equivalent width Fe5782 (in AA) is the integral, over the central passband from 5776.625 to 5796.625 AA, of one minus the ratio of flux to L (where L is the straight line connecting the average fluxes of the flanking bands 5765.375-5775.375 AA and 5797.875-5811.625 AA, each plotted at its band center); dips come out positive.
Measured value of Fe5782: 1.0 AA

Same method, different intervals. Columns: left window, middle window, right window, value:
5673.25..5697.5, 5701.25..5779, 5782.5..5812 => 0.4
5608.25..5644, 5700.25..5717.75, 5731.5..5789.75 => 0.1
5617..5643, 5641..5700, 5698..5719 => 0.3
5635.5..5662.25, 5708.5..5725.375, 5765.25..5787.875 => -0.8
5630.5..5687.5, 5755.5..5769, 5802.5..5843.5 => 0.3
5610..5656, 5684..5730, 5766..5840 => -0.4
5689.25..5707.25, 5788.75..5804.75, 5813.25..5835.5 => 0.4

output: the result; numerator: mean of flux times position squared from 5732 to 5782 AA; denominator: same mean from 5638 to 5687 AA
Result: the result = 1.1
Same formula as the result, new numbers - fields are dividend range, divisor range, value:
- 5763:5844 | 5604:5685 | 1.12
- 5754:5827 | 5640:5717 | 1.09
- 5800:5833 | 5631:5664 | 1.18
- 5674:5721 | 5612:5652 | 1.05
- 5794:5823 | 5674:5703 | 1.12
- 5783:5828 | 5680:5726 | 1.08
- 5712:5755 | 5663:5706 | 1.03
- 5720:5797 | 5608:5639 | 1.06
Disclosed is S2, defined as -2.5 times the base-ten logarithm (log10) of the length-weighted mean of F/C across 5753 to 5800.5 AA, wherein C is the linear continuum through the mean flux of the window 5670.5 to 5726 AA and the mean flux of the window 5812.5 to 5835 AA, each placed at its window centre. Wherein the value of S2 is 0.04 mag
